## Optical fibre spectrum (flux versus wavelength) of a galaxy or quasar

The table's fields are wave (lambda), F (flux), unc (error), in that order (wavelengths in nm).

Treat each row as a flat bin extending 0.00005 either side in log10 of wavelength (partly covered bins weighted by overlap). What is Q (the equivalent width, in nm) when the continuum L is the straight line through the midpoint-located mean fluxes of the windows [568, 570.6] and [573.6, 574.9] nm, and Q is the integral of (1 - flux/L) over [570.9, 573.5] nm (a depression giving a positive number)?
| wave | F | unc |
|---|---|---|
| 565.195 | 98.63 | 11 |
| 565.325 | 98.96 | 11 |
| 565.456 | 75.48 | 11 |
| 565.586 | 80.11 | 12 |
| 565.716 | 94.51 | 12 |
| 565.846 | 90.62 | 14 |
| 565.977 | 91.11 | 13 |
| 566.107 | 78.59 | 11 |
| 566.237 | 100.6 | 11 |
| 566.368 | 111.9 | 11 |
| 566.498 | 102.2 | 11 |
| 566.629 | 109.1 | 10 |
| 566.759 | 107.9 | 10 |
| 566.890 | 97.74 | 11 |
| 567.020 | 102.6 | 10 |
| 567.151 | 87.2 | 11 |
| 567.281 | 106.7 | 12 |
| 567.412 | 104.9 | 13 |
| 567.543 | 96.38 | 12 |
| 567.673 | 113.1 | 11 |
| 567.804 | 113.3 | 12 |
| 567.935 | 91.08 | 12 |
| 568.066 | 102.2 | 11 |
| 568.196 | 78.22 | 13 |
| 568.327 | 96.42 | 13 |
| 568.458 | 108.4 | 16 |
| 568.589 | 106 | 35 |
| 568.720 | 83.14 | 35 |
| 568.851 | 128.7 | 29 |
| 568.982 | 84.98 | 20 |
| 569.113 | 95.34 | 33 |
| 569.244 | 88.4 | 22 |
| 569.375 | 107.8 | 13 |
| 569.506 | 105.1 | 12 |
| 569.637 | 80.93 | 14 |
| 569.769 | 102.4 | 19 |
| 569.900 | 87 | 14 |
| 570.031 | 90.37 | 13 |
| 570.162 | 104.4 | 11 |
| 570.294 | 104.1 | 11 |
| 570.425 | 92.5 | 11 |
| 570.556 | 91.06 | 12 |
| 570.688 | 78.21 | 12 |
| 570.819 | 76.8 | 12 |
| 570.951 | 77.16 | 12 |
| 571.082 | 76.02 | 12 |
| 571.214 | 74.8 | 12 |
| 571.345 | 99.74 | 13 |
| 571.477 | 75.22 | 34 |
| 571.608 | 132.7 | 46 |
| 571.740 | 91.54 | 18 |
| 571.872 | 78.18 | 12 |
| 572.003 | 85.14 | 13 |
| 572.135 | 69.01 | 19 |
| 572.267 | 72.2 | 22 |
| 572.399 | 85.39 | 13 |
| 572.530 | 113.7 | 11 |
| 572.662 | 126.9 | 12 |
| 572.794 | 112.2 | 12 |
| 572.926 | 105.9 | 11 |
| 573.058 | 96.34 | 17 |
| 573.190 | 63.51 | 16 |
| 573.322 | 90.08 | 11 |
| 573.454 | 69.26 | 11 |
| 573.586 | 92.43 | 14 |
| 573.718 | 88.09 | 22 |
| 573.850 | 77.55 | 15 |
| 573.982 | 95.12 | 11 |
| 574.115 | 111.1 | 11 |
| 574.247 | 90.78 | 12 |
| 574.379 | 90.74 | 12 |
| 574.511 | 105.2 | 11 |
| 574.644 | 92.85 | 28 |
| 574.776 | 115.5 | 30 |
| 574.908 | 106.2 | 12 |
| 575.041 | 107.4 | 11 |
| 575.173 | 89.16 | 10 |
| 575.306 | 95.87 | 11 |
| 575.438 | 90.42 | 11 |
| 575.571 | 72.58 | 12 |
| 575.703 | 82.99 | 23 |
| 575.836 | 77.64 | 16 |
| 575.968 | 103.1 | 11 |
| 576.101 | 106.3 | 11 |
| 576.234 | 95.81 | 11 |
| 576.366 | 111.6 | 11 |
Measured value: 0.182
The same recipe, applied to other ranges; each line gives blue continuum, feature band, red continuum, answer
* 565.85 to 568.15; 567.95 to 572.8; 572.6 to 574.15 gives 0.18 nm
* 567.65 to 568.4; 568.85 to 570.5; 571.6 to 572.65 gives -0.02 nm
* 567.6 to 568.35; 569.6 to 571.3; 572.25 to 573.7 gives 0.16 nm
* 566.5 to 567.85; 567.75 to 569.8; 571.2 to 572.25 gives 0.00 nm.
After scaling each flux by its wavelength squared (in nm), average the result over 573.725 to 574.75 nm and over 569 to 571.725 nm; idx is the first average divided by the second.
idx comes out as 1.05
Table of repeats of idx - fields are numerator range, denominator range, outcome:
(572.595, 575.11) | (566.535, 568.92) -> 0.97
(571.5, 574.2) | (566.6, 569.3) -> 0.94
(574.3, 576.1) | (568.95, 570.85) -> 1.04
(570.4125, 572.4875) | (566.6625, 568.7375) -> 0.86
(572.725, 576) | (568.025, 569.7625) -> 0.97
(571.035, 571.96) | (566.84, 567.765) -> 0.90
